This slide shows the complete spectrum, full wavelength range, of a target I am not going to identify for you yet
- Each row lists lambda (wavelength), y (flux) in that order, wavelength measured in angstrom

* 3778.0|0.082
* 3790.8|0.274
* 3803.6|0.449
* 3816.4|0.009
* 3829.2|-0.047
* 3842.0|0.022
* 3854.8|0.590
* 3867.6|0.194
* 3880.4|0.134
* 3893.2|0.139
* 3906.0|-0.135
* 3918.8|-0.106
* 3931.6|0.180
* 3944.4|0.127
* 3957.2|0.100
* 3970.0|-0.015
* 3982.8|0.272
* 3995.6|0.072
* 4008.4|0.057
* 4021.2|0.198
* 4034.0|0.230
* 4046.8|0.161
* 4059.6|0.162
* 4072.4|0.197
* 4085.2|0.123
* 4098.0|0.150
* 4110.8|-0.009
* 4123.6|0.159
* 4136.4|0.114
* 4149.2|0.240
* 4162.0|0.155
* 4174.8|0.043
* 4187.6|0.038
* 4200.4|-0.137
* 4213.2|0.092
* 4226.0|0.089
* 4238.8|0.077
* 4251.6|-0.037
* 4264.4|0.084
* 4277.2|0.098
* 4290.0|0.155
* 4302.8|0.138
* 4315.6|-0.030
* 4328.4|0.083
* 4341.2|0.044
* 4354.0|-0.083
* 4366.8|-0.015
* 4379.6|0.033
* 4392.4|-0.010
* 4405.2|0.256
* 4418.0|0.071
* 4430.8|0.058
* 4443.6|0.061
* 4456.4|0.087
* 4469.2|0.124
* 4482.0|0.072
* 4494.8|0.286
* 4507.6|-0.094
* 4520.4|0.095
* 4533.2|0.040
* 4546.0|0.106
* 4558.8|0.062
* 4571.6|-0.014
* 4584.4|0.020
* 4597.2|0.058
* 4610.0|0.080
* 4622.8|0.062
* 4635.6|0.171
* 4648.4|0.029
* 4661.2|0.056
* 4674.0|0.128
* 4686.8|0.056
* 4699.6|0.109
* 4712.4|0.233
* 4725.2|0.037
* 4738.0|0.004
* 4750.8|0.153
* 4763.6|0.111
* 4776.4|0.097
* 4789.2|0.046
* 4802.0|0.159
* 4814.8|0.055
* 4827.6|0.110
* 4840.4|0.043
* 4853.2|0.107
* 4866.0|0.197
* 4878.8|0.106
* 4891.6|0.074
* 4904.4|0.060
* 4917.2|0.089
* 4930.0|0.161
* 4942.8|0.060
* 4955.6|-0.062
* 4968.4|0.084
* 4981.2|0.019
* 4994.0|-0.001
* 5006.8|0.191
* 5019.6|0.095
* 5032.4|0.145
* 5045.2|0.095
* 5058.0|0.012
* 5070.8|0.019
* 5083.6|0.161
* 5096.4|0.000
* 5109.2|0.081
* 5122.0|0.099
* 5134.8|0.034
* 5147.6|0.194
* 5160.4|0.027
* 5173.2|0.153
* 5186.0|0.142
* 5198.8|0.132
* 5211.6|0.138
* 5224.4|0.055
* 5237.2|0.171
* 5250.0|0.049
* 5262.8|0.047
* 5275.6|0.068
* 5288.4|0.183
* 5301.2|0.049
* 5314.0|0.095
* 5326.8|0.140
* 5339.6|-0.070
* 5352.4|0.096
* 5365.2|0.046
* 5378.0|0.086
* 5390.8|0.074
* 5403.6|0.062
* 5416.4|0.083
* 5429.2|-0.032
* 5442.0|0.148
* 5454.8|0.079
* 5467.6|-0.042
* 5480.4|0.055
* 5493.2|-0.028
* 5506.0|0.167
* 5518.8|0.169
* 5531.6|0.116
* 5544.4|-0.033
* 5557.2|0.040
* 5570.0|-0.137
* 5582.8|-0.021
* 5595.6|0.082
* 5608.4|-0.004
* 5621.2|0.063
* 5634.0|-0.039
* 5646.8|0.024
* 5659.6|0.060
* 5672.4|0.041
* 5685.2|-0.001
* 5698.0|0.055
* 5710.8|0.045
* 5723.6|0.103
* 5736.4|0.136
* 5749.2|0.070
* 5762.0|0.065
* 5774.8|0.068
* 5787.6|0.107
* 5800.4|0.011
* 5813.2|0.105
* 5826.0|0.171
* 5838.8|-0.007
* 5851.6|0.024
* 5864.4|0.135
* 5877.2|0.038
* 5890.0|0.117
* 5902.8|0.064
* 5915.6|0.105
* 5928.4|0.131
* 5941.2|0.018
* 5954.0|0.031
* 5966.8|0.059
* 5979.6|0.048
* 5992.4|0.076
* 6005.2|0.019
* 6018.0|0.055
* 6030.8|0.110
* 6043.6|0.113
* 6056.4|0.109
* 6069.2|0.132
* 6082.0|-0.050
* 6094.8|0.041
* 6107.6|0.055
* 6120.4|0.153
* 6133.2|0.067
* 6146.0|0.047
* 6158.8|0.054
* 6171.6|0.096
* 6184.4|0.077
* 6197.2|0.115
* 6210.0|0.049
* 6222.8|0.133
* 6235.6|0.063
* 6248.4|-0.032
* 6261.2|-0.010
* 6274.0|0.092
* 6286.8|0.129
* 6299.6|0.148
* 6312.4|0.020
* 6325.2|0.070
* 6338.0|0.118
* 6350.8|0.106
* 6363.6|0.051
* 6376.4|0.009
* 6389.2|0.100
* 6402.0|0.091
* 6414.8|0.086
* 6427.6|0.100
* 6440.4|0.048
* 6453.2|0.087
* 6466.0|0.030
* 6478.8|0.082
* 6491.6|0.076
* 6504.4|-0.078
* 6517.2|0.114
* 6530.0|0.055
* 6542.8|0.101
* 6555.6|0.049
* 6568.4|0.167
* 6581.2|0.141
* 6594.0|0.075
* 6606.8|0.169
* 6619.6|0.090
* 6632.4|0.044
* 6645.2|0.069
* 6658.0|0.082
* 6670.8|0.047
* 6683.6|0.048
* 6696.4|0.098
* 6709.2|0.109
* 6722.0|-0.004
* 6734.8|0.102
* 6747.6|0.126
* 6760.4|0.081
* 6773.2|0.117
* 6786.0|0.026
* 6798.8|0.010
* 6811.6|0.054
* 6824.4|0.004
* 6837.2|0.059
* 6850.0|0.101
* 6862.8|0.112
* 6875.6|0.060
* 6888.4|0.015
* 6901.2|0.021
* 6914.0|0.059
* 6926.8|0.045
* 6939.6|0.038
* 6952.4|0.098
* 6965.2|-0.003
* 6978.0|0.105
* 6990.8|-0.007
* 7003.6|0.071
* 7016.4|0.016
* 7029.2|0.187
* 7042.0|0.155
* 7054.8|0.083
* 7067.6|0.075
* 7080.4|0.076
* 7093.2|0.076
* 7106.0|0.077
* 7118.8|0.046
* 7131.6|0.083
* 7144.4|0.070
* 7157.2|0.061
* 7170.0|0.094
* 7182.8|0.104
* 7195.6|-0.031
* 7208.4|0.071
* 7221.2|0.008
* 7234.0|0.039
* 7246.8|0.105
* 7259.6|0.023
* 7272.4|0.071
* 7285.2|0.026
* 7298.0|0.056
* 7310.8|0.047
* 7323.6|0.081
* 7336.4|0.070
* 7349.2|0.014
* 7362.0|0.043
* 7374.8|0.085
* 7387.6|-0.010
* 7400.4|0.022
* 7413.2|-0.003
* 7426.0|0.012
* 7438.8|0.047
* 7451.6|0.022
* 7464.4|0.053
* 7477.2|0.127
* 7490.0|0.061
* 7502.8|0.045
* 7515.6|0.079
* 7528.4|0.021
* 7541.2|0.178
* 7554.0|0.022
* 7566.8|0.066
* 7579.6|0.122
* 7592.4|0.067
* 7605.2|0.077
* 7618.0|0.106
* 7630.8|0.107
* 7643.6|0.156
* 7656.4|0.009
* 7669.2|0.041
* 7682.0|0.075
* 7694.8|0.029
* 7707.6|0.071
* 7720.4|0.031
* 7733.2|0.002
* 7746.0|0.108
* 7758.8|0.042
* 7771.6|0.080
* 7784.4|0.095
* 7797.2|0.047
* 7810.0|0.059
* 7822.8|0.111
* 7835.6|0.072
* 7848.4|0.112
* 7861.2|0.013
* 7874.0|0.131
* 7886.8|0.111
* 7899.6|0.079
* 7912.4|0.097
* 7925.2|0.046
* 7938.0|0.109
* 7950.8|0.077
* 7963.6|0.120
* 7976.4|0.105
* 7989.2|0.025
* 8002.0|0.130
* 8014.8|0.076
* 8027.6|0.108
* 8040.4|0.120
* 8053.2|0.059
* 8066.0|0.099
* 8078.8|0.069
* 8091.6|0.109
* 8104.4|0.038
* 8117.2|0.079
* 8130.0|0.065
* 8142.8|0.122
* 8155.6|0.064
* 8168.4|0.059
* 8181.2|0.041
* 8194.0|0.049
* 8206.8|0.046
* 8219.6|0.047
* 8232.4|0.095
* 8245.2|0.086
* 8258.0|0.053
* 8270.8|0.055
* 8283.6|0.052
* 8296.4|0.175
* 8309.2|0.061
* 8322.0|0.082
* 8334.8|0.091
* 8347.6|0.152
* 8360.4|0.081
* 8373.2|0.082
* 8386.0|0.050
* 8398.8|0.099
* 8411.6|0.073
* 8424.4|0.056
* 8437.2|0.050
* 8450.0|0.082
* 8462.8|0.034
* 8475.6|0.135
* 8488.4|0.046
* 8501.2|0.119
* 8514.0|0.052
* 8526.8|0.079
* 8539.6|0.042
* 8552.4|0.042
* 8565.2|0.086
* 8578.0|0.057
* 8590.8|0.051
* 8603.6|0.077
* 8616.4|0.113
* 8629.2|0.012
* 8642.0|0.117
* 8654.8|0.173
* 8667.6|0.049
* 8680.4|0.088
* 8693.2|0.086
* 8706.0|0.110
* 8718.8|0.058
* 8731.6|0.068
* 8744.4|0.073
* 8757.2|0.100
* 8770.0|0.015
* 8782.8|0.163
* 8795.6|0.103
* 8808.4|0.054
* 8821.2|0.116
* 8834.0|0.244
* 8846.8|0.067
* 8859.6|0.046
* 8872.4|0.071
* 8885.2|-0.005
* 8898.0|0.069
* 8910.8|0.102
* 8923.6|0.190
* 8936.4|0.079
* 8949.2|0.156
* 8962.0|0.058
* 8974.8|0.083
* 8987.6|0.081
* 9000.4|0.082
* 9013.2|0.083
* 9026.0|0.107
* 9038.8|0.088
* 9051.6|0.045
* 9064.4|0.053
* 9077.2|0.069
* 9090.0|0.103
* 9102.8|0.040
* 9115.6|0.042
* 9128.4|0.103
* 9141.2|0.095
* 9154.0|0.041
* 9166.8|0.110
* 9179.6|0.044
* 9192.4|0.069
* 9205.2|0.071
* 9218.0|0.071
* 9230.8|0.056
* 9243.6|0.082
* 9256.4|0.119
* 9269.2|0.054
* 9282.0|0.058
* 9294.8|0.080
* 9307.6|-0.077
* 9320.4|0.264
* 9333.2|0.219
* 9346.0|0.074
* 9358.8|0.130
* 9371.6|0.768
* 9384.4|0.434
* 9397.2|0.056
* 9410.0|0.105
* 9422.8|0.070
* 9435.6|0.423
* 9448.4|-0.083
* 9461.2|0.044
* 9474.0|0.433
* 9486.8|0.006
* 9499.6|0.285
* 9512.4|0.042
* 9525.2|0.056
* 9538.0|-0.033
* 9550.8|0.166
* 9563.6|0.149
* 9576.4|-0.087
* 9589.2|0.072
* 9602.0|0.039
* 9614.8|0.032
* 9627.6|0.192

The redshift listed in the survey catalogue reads 1.515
